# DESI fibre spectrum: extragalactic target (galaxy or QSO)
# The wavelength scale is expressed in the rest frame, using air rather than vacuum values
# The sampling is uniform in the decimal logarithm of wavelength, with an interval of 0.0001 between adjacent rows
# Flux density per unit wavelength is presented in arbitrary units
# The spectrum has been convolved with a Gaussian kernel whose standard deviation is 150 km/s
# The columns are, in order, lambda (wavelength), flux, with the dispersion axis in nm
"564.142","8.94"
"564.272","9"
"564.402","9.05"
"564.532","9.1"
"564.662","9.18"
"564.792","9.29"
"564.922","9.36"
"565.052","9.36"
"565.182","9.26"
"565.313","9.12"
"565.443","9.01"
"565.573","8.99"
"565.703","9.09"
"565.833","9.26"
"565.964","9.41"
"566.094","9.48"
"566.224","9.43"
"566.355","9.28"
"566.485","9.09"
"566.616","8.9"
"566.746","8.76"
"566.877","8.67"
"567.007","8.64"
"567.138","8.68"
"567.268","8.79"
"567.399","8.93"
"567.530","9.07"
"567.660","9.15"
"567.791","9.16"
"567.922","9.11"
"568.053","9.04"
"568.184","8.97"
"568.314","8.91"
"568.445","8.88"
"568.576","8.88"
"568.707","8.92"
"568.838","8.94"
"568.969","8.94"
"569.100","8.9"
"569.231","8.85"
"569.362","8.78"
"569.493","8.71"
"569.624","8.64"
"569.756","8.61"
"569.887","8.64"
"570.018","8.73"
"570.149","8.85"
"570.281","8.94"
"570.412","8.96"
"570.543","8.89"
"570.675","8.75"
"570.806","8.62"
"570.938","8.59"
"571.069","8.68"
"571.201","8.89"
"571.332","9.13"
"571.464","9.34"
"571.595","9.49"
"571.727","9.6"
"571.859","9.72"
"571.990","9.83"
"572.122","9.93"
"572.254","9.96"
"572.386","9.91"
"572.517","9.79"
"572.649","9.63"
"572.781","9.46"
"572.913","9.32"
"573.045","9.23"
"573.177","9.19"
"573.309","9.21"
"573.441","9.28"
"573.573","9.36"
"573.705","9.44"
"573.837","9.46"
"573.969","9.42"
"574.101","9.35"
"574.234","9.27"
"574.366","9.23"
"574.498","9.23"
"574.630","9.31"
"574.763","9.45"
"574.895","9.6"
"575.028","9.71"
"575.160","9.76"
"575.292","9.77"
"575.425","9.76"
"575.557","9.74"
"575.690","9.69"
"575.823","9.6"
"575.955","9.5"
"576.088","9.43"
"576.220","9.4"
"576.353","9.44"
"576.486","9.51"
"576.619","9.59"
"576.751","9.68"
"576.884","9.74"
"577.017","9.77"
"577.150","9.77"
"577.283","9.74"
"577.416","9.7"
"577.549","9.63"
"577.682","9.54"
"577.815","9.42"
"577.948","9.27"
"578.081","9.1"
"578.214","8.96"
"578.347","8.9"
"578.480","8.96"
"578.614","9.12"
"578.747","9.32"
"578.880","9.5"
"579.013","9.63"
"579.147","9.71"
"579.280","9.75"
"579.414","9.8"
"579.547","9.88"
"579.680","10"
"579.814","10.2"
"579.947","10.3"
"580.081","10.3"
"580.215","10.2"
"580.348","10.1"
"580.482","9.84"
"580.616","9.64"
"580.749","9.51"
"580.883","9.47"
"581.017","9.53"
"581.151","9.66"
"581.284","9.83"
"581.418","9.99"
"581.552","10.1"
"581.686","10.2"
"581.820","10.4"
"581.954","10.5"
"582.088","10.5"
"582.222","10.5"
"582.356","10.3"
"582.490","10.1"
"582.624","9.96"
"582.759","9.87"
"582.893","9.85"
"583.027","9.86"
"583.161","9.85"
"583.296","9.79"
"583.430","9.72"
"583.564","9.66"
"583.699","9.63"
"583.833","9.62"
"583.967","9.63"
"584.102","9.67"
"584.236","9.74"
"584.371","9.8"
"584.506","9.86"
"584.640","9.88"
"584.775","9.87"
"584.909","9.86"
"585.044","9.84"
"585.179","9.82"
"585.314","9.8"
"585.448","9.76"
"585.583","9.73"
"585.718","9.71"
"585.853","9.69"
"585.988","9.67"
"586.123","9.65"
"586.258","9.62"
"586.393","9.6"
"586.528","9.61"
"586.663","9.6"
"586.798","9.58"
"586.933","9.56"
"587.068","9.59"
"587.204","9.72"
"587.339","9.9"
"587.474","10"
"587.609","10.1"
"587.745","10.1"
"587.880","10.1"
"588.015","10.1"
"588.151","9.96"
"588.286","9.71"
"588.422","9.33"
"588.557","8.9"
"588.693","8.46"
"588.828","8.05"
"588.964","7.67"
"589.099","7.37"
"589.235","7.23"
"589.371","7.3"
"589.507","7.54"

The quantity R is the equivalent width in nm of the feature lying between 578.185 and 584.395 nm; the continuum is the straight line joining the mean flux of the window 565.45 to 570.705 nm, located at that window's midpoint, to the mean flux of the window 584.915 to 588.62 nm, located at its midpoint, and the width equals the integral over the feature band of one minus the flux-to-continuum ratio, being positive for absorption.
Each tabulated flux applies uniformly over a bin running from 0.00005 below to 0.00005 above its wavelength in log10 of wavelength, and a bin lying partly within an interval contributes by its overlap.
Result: -0.21 nm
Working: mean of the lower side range 8.94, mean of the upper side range 9.73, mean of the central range 9.82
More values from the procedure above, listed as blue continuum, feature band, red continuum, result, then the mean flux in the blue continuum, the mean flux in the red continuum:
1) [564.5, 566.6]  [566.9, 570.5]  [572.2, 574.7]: 0.167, 9.22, 9.42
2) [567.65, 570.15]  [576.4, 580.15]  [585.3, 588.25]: -0.100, 8.87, 9.78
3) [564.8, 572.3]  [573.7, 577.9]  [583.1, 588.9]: -0.112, 9.04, 9.67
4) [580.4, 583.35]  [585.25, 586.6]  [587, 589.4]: -0.038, 9.97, 9.12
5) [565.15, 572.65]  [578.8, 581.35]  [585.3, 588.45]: -0.089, 9.07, 9.76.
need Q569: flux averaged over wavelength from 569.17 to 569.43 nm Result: 8.82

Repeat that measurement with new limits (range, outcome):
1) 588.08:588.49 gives 9.66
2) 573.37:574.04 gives 9.4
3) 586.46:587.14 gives 9.58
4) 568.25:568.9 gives 8.9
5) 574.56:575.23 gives 9.57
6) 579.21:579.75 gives 9.86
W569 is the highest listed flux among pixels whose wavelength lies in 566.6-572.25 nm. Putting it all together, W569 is 9.93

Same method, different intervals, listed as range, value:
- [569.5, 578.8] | 9.96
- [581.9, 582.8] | 10.5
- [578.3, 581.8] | 10.3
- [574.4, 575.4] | 9.77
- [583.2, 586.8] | 9.88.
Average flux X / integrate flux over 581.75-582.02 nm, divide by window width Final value 10.4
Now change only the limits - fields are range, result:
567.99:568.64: 8.94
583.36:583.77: 9.68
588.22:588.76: 9.09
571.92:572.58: 9.89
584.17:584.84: 9.82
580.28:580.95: 9.72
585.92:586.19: 9.65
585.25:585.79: 9.76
